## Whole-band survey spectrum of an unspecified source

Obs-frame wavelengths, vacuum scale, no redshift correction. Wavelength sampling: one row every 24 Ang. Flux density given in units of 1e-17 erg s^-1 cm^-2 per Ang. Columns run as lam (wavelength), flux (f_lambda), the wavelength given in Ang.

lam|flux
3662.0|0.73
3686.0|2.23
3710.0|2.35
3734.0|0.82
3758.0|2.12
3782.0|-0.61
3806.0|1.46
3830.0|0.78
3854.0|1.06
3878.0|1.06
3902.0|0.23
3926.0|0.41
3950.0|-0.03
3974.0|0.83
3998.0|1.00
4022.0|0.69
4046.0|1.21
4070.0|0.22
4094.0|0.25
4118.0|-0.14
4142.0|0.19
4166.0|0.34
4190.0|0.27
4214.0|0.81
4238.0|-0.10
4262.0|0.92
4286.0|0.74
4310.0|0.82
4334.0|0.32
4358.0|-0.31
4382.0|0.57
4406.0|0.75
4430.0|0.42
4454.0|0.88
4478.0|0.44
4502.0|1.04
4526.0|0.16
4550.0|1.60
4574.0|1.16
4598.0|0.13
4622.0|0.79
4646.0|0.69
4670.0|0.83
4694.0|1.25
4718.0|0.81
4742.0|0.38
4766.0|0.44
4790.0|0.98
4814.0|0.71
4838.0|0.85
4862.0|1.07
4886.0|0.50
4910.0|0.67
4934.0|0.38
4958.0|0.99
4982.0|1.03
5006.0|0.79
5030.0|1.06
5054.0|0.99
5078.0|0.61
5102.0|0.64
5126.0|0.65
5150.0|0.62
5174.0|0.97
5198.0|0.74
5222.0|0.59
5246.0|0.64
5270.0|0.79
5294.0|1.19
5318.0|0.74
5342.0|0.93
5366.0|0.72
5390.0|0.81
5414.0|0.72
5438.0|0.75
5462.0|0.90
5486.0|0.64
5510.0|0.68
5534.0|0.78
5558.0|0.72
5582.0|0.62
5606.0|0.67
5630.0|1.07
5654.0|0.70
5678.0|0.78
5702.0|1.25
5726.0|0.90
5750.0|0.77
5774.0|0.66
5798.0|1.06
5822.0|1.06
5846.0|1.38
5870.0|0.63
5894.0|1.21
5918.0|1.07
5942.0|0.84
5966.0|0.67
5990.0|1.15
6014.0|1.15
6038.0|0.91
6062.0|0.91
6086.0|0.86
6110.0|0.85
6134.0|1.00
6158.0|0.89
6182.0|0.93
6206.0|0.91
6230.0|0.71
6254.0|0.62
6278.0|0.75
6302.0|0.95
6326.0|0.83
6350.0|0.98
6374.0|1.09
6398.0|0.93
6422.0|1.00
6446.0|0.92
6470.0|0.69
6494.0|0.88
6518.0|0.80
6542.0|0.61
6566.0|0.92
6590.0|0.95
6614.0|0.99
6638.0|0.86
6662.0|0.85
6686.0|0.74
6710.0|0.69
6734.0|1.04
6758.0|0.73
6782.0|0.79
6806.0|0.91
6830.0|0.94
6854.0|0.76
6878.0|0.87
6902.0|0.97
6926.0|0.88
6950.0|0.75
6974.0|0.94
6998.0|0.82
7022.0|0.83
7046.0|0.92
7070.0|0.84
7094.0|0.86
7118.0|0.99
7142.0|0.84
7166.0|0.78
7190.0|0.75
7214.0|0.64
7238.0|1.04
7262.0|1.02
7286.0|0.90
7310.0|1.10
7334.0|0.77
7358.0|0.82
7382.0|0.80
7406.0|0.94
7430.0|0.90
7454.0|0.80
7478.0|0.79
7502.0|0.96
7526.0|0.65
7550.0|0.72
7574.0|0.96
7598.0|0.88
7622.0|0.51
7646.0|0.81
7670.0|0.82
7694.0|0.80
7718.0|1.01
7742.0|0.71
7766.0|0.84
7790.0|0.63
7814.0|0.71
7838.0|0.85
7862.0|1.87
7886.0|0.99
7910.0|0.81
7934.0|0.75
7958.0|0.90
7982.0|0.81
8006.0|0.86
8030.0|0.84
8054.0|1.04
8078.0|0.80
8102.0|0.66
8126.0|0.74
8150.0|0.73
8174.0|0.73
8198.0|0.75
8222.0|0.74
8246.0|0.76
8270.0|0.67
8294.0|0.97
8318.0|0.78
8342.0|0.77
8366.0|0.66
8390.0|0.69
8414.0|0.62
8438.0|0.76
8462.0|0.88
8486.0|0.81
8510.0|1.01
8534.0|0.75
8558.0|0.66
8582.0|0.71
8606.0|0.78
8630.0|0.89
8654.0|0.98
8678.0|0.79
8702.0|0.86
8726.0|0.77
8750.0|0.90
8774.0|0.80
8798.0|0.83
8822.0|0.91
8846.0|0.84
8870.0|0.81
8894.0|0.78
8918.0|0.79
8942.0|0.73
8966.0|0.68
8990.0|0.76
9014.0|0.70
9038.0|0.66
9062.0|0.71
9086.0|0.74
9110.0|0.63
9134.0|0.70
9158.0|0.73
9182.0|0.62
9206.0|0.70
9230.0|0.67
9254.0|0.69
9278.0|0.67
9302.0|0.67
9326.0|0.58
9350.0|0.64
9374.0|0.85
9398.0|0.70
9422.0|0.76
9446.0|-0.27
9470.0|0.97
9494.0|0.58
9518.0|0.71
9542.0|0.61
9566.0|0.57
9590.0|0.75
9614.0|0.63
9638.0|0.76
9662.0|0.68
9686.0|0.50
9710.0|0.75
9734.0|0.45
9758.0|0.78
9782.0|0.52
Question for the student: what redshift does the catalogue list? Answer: 0.20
